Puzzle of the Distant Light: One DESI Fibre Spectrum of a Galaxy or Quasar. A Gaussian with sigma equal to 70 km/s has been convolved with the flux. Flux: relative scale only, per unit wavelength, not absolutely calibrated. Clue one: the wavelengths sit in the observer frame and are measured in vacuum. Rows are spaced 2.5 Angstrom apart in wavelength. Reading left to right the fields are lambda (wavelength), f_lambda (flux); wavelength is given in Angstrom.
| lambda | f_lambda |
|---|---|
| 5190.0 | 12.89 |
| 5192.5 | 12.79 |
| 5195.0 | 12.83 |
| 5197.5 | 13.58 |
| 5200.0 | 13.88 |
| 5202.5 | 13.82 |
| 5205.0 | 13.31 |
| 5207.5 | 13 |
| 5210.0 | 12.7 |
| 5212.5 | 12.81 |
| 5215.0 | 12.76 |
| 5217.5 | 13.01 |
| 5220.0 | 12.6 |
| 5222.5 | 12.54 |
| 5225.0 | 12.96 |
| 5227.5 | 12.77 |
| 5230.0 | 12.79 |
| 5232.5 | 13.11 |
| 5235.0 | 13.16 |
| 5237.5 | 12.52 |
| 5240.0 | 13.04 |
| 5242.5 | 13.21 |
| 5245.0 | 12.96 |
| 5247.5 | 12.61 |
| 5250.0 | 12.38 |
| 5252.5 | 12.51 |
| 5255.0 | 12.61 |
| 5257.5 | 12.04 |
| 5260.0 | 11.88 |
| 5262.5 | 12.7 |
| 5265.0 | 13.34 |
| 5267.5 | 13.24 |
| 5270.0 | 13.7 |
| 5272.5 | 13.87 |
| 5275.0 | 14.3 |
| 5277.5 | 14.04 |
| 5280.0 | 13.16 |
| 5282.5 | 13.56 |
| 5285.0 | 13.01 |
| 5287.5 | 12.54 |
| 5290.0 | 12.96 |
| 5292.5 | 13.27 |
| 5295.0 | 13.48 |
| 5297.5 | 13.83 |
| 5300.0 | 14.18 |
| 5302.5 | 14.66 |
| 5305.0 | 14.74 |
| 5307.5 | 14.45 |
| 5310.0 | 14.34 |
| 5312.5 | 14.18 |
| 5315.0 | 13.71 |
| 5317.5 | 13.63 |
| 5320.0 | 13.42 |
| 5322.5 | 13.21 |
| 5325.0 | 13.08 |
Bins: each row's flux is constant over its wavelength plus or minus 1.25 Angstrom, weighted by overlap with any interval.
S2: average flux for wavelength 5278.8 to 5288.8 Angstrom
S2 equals 13.1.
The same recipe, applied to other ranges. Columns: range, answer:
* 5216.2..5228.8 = 12.8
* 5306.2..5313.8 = 14.3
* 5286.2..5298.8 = 13.2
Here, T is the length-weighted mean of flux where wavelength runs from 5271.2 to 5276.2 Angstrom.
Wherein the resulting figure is 14.1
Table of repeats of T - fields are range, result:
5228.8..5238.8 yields 12.9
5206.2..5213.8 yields 12.8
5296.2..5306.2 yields 14.3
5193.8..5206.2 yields 13.5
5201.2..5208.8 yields 13.4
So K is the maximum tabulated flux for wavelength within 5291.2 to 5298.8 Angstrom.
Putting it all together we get 13.83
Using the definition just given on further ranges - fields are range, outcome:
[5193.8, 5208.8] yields 13.88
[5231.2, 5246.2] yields 13.21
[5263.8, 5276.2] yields 14.3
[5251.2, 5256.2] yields 12.61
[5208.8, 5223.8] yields 13.01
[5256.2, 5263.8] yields 12.7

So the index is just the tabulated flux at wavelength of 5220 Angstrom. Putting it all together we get 12.6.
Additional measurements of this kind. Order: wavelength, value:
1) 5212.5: 12.81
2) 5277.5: 14.04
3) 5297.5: 13.83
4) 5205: 13.31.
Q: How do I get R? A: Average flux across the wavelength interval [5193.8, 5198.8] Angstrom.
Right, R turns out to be 13.2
